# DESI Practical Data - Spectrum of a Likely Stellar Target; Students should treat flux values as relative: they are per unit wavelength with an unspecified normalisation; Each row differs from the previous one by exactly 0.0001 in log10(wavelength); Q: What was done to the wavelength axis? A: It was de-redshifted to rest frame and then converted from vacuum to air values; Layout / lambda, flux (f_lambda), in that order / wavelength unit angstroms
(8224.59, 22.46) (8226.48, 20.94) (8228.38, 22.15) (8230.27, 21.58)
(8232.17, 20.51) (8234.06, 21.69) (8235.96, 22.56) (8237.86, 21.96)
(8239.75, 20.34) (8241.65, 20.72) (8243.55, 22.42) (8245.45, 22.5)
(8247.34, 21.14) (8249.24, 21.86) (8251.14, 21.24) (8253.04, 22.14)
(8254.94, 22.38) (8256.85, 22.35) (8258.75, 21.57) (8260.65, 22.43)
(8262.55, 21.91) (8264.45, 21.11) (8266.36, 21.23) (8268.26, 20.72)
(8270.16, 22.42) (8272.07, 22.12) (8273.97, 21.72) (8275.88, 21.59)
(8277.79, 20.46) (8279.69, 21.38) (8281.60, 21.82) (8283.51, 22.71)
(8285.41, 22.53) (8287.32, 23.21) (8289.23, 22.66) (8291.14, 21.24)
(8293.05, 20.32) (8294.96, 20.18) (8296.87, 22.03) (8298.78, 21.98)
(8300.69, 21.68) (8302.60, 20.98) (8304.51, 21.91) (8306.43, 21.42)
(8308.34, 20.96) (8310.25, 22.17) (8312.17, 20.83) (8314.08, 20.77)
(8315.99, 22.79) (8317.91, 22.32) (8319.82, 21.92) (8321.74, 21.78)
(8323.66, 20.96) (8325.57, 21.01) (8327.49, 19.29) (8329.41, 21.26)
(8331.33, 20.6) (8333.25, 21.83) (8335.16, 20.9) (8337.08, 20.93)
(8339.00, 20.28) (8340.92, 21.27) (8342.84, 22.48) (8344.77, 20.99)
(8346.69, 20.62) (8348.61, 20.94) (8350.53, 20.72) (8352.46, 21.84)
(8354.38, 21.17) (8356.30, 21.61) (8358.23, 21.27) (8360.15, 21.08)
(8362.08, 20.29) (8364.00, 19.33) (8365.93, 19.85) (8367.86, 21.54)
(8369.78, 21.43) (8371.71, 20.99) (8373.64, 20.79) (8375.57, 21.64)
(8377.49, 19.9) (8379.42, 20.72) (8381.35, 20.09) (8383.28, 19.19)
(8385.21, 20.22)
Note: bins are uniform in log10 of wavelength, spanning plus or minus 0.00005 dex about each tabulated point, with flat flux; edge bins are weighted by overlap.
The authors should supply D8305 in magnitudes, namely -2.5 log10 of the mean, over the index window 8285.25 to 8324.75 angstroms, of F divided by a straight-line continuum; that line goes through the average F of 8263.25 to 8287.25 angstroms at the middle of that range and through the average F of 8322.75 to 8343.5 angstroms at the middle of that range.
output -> -0.02 mag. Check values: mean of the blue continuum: 21.7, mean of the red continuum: 21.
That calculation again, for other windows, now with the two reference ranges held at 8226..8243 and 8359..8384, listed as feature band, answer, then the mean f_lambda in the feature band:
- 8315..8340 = -0.020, 21.2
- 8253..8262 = -0.044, 22.2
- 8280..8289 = -0.069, 22.5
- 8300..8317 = -0.028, 21.5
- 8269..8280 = -0.023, 21.6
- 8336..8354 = -0.021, 21.1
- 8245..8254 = -0.022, 21.8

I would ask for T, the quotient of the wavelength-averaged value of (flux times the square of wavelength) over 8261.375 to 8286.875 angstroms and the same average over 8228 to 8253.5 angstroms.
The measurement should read 1.0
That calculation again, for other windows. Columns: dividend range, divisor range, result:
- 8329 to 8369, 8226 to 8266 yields 0.99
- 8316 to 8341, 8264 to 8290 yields 0.98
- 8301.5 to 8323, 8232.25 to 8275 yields 1.01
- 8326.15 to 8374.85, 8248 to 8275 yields 0.98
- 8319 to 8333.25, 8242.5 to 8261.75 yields 0.97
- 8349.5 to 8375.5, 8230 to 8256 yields 1.00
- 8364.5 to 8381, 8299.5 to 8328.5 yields 0.99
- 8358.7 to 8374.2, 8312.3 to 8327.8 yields 0.98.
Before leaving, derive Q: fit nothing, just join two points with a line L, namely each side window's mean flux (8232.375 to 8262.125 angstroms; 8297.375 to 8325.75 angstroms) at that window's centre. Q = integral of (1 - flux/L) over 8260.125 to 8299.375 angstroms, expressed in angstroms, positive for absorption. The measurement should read 0.0 angstroms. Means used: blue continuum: 21.8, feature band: 21.7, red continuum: 21.6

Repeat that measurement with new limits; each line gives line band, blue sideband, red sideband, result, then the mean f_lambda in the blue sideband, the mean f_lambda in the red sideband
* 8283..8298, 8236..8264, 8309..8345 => -0.21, 21.8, 21.3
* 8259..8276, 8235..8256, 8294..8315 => -0.07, 21.7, 21.4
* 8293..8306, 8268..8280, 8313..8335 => 0.03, 21.5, 21.3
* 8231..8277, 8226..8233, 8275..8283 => -0.74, 21.3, 21.4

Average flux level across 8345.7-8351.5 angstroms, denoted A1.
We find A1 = 20.8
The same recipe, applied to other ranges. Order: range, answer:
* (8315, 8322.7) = 22.2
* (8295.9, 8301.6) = 21.9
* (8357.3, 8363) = 20.9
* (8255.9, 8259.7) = 22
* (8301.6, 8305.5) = 21.4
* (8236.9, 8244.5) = 21.4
